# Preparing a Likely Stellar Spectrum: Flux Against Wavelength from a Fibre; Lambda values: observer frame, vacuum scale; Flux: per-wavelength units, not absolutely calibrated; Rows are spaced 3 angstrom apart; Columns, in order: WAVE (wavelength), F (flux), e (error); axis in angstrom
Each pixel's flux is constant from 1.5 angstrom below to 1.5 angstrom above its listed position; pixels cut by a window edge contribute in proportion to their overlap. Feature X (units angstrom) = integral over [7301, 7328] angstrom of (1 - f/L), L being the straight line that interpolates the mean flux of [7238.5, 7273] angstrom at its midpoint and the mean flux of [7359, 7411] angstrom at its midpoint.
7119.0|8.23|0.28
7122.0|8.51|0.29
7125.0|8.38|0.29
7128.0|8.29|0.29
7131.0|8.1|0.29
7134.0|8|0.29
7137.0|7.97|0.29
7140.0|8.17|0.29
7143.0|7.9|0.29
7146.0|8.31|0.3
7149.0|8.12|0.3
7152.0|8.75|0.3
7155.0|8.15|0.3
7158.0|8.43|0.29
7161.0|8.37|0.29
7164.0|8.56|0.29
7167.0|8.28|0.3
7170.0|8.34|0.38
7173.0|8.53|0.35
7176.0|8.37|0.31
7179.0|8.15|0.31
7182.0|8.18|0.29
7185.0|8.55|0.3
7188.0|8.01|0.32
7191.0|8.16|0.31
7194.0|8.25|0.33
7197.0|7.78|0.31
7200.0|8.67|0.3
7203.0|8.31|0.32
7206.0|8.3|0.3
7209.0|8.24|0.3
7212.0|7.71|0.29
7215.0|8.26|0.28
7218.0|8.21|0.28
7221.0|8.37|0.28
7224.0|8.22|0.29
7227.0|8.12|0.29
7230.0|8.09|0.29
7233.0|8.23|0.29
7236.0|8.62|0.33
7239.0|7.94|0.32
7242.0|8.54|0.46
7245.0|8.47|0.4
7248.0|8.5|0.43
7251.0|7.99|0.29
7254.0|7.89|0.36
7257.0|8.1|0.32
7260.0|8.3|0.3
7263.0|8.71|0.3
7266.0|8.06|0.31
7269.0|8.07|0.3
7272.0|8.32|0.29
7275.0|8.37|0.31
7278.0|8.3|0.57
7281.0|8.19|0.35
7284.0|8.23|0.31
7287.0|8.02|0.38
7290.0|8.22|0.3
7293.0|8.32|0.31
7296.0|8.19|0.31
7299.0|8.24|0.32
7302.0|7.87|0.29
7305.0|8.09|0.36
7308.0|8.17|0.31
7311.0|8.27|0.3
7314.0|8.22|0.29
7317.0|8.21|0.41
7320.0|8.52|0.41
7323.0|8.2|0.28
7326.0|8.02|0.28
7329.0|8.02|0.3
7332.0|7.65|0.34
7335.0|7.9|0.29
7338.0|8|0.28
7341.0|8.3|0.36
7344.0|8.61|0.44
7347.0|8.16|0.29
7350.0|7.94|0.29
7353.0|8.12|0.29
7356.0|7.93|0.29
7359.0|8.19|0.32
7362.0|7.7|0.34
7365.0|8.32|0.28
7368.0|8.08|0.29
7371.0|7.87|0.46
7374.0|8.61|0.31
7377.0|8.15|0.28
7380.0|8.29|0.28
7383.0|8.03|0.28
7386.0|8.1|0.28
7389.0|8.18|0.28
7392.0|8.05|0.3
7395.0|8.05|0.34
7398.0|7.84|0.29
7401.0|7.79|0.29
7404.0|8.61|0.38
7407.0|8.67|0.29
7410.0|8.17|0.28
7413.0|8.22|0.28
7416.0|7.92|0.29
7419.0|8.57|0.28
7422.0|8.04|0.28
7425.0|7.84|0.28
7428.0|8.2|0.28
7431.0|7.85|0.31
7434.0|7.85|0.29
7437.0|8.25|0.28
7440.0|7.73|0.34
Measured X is 0.1 angstrom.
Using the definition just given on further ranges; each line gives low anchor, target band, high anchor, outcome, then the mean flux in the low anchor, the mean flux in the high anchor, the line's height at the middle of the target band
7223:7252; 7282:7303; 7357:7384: 0.1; 8.28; 8.14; 8.22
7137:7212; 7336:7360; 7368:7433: 0.1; 8.27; 8.14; 8.17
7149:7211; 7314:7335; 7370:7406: 0.2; 8.31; 8.14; 8.19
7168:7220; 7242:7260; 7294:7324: 0.0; 8.24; 8.2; 8.22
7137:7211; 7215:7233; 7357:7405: 0.1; 8.28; 8.11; 8.24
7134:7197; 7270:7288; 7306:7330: 0.0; 8.26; 8.21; 8.22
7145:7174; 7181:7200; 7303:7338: 0.3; 8.38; 8.11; 8.33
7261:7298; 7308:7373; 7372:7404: 0.6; 8.25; 8.13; 8.18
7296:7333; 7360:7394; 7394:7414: 0.2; 8.13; 8.2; 8.18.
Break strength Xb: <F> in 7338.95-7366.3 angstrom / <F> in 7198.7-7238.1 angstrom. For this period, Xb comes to 1.0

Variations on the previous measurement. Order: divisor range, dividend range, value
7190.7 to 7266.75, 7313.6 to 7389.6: 0.99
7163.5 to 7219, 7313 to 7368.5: 0.98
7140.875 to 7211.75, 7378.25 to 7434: 0.98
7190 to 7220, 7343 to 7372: 0.99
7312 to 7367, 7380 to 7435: 1.00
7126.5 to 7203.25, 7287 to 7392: 0.99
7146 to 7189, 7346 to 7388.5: 0.97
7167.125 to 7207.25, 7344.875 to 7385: 0.98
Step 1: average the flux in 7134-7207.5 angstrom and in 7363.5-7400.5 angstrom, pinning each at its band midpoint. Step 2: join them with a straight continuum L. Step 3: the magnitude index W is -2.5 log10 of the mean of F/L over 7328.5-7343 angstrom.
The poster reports 0.02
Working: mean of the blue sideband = 8.27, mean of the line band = 7.99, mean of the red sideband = 8.12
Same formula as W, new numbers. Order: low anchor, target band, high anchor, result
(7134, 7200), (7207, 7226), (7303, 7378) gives 0.01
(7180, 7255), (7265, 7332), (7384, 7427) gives 0.00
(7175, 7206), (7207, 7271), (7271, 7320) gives 0.00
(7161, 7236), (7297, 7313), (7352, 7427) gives 0.01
